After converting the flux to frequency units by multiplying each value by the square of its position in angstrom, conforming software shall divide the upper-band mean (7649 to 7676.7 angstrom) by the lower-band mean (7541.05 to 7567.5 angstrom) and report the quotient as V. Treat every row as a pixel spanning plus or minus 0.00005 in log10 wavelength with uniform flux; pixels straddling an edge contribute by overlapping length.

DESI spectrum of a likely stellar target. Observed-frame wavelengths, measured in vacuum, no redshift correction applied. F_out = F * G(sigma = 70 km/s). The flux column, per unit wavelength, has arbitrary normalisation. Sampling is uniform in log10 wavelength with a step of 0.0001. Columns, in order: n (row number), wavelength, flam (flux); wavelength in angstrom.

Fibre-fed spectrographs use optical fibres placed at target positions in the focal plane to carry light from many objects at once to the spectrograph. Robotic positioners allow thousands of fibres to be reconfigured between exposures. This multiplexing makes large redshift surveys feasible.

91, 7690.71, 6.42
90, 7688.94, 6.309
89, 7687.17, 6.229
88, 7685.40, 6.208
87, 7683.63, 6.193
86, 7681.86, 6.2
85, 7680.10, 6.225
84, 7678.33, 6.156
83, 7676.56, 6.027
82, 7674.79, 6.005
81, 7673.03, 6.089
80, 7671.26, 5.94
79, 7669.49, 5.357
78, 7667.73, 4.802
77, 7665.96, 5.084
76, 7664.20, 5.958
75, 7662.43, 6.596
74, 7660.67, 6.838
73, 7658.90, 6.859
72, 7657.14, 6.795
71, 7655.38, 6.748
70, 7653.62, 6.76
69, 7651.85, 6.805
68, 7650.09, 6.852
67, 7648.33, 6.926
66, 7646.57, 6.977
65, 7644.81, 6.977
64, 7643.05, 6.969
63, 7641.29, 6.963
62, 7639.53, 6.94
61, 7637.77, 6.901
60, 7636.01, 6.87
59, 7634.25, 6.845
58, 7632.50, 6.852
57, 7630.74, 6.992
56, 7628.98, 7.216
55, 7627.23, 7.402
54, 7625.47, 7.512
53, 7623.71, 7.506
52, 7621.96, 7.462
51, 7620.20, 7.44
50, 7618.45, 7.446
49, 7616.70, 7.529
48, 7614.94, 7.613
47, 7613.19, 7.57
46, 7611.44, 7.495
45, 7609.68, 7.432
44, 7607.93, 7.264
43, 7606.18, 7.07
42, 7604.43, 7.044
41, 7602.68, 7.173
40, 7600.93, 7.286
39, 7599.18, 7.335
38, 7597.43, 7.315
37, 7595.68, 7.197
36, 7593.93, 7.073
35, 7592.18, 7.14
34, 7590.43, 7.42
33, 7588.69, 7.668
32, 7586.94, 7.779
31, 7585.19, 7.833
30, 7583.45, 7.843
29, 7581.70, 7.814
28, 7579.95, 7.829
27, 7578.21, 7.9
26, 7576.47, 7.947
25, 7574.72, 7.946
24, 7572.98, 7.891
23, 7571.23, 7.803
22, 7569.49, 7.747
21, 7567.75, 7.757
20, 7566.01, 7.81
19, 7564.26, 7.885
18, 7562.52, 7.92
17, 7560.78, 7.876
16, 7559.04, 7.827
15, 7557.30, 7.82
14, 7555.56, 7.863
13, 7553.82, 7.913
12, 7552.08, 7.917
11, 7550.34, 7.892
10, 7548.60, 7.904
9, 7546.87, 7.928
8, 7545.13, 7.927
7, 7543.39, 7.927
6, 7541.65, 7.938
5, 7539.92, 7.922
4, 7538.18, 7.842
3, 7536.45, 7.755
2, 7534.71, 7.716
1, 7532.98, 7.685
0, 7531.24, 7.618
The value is 0.8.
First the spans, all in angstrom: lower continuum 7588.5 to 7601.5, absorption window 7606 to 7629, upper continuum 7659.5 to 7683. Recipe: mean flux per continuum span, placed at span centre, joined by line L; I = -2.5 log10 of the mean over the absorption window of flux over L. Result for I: -0.08 mag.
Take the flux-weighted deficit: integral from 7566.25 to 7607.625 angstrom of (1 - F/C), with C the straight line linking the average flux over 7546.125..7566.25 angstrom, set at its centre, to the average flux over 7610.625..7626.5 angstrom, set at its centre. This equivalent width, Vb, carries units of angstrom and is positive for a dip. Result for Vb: 0.8 angstrom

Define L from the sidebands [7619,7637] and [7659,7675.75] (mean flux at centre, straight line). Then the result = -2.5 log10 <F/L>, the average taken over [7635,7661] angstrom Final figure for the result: -0.06 mag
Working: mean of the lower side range 7.21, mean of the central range 6.88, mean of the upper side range 5.9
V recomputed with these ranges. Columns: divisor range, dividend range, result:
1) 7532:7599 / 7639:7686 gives 0.84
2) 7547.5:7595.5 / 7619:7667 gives 0.90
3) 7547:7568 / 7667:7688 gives 0.78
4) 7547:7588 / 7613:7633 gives 0.95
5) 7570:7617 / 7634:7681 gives 0.87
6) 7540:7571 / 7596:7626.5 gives 0.95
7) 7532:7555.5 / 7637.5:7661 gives 0.90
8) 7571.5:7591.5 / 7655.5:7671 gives 0.79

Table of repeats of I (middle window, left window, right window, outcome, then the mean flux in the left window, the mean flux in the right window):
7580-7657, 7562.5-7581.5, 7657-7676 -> -0.048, 7.85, 6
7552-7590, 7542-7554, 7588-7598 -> -0.034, 7.91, 7.3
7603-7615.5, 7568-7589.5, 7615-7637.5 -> 0.017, 7.83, 7.26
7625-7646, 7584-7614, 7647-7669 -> -0.039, 7.36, 6.41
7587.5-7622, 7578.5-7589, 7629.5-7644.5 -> 0.015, 7.8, 6.92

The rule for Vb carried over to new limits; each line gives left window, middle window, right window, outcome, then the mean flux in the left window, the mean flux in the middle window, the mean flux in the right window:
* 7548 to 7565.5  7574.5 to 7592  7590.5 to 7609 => -0.7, 7.88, 7.77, 7.2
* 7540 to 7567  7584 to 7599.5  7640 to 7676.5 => -0.2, 7.89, 7.43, 6.41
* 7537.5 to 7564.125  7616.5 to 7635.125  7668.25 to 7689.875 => -1.3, 7.89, 7.29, 6.06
